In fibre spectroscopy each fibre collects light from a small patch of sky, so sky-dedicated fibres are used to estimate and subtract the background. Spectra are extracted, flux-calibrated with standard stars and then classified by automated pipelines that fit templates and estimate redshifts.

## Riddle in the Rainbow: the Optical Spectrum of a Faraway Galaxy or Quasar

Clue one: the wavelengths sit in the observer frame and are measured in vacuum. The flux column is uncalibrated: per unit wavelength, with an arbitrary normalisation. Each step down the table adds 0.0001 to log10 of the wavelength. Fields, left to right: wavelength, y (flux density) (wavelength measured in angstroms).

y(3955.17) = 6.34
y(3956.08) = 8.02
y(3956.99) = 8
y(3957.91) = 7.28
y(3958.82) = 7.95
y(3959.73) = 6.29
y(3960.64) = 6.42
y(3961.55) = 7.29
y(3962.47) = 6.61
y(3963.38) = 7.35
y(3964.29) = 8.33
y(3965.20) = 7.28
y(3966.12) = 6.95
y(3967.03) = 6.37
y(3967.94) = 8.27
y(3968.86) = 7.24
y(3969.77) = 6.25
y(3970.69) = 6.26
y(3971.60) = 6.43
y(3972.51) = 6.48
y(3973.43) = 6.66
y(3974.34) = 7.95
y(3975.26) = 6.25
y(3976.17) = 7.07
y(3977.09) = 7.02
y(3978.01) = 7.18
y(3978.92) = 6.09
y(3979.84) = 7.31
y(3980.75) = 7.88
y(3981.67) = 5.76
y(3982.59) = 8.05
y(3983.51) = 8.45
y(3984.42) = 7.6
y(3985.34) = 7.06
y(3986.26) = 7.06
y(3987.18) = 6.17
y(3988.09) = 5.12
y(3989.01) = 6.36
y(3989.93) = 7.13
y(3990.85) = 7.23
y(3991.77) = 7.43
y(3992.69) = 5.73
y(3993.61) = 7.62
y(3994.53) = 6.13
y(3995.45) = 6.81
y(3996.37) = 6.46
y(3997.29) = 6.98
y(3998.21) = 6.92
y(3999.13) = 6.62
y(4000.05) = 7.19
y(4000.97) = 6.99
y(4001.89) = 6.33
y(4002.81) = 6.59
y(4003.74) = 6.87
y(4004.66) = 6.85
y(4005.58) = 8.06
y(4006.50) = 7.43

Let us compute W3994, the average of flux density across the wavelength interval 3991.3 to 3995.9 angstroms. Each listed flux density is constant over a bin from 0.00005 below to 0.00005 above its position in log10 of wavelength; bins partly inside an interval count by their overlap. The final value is 6.74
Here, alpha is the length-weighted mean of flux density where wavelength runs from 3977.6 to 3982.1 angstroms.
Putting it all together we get 6.86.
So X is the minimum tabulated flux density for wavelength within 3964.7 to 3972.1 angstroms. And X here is 6.25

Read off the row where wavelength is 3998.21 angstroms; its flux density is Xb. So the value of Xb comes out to 6.92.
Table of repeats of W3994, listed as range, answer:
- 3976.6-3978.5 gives 7.07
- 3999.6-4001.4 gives 7.1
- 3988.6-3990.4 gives 6.75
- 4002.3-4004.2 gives 6.7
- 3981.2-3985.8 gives 7.38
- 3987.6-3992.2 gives 6.65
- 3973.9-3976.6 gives 7.09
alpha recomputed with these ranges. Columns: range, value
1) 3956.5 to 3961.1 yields 7.19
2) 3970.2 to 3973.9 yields 6.47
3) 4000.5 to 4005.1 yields 6.72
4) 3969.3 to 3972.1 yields 6.34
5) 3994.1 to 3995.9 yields 6.47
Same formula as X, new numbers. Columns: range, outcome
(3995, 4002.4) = 6.33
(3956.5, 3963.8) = 6.29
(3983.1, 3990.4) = 5.12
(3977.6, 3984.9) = 5.76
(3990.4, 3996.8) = 5.73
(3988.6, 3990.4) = 6.36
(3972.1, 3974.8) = 6.48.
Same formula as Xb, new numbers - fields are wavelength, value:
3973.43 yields 6.66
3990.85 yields 7.23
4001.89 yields 6.33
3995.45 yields 6.81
